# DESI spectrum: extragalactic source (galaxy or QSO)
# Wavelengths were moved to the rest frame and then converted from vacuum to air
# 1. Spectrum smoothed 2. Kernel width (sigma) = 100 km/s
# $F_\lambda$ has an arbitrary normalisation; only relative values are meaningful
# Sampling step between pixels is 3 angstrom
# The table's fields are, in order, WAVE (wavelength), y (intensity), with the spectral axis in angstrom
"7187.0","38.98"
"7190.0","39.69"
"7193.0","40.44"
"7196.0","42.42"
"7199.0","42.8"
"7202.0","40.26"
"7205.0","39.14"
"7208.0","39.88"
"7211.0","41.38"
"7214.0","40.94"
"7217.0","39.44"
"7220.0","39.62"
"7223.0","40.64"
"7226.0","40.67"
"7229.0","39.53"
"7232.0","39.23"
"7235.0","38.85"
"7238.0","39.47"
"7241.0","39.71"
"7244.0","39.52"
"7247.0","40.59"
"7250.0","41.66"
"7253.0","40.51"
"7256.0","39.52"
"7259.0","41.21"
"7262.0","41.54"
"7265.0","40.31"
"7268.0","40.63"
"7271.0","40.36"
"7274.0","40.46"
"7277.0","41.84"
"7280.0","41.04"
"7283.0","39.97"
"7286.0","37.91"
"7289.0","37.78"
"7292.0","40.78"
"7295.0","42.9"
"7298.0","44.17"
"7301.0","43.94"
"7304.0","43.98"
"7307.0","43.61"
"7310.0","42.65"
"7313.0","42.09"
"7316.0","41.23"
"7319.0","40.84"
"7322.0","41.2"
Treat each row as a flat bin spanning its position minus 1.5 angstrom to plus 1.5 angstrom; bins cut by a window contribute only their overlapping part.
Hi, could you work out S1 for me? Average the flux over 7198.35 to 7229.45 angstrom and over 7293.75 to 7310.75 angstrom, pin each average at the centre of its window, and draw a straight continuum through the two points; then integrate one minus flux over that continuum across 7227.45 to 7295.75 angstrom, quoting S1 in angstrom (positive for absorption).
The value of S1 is 3.1 angstrom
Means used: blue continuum 40.4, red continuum 43.6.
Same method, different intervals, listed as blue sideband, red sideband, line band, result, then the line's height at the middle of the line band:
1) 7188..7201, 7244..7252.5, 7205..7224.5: 0.4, 41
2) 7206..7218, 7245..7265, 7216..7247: 0.6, 40.6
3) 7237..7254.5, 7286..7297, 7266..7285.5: -0.1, 40.3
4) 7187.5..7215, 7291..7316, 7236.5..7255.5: 0.7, 41.7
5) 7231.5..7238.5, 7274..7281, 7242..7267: -0.3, 40.1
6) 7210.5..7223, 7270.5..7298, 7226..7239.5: 0.3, 40.4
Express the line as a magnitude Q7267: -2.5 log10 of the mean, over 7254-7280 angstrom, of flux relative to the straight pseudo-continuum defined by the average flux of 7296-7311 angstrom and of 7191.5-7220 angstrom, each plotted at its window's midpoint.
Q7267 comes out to 0.05 mag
